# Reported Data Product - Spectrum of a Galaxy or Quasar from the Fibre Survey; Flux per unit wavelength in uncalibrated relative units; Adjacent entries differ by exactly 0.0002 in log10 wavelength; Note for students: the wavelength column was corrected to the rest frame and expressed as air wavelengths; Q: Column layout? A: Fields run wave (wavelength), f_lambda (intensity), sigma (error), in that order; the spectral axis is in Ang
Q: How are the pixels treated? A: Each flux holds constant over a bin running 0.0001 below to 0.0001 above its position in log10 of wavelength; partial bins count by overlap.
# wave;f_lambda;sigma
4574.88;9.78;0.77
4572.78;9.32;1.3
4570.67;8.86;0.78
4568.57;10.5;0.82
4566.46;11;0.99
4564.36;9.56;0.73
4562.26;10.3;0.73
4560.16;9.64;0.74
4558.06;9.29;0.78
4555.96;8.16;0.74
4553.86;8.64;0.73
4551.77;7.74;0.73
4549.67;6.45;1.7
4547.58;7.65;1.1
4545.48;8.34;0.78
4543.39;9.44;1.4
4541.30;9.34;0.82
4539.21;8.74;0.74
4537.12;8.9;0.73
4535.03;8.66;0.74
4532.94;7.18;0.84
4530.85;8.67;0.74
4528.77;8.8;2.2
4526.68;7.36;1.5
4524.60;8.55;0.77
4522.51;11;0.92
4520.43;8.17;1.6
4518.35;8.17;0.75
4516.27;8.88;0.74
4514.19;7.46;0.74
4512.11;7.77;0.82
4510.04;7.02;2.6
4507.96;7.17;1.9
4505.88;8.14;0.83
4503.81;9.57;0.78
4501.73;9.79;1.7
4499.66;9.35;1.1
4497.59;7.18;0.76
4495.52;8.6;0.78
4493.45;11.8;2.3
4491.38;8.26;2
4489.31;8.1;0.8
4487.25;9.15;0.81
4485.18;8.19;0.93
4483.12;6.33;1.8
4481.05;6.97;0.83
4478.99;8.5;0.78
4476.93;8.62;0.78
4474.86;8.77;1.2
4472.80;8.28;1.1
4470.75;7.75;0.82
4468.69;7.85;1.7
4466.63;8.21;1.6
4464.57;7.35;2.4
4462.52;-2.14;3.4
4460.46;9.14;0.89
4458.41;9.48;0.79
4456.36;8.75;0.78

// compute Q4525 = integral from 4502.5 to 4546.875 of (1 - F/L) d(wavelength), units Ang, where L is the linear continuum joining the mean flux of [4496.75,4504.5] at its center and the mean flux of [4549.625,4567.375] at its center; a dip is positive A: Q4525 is 2.9 Ang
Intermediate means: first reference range 8.99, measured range 8.45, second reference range 9.11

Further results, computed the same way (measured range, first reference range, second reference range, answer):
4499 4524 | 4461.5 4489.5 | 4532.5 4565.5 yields -1.8 Ang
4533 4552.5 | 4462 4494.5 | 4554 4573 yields 1.8 Ang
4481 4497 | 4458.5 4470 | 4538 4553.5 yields -3.5 Ang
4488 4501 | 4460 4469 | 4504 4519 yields -3.3 Ang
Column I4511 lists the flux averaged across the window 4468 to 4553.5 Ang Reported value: 8.36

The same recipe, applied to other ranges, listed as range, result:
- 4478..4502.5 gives 8.51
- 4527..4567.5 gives 8.74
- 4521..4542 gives 8.7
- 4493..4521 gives 8.44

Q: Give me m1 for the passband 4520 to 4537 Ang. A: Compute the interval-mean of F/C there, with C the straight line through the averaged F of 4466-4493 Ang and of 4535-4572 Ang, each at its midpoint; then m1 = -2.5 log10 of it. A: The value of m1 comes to 0.014 mag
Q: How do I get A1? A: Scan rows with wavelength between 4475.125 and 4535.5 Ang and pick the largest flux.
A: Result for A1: 11.8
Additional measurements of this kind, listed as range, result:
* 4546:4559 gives 9.29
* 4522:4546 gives 11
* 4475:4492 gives 9.15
